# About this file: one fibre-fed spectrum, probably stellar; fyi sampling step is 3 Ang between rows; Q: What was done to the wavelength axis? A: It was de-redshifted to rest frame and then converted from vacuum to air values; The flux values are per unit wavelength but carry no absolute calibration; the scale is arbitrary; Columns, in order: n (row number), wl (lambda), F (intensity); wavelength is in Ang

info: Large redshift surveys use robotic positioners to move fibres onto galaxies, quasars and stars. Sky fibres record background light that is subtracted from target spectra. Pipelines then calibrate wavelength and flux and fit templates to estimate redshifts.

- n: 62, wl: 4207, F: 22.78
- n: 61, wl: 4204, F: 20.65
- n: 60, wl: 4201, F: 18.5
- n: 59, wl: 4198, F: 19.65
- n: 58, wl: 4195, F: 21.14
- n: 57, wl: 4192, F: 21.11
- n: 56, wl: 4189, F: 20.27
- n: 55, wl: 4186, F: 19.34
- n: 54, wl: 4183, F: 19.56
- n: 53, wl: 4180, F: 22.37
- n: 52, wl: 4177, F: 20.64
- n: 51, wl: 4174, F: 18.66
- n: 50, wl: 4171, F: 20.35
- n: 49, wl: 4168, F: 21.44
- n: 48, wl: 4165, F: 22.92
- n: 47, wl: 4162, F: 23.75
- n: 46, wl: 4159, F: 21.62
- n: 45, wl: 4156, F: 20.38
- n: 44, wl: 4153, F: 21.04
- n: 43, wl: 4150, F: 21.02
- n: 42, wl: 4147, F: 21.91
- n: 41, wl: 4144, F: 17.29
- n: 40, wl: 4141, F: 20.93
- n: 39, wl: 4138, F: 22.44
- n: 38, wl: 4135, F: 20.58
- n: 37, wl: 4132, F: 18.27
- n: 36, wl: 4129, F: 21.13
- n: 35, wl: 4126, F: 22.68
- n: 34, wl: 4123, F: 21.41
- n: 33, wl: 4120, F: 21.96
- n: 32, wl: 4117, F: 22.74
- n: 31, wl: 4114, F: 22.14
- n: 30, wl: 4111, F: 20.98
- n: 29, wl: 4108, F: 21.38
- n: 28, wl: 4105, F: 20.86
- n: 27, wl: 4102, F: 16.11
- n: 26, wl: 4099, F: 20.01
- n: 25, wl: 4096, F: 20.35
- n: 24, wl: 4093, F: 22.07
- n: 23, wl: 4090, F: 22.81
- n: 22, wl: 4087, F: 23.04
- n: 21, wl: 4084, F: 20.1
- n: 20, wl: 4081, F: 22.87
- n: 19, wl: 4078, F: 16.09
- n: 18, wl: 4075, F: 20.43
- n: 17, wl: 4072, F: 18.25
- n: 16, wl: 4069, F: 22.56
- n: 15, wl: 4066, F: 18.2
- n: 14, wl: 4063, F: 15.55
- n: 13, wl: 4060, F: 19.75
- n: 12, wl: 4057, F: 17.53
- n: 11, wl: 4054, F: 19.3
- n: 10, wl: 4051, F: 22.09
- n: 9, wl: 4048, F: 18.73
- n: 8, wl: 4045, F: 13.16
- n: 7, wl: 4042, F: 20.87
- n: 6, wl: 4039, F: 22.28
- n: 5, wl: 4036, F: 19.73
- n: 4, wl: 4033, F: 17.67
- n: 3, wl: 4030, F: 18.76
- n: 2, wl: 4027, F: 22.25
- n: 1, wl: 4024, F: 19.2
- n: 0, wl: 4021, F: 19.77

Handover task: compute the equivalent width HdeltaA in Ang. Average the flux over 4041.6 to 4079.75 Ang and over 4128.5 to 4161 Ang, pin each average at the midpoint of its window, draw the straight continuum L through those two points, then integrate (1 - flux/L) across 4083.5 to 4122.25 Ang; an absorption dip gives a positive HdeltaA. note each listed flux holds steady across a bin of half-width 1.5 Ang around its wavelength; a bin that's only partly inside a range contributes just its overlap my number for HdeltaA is -3.0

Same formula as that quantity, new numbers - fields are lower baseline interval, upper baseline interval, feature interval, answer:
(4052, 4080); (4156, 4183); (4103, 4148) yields -1.9 Ang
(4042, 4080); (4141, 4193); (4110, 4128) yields -2.0 Ang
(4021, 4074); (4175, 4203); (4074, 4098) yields -1.8 Ang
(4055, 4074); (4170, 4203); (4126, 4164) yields -2.5 Ang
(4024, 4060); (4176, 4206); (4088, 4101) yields -1.0 Ang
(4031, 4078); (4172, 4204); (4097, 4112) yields -0.3 Ang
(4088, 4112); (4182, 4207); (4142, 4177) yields -1.0 Ang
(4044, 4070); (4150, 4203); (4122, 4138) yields -0.8 Ang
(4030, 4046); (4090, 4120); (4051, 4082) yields 1.0 Ang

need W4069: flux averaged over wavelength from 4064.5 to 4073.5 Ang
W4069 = 19.7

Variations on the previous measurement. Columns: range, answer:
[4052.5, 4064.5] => 18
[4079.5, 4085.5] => 21.5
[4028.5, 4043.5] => 19.9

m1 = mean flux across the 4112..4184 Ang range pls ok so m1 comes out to 21.1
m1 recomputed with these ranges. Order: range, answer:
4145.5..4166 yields 21.8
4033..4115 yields 19.8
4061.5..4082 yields 19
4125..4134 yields 20.6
